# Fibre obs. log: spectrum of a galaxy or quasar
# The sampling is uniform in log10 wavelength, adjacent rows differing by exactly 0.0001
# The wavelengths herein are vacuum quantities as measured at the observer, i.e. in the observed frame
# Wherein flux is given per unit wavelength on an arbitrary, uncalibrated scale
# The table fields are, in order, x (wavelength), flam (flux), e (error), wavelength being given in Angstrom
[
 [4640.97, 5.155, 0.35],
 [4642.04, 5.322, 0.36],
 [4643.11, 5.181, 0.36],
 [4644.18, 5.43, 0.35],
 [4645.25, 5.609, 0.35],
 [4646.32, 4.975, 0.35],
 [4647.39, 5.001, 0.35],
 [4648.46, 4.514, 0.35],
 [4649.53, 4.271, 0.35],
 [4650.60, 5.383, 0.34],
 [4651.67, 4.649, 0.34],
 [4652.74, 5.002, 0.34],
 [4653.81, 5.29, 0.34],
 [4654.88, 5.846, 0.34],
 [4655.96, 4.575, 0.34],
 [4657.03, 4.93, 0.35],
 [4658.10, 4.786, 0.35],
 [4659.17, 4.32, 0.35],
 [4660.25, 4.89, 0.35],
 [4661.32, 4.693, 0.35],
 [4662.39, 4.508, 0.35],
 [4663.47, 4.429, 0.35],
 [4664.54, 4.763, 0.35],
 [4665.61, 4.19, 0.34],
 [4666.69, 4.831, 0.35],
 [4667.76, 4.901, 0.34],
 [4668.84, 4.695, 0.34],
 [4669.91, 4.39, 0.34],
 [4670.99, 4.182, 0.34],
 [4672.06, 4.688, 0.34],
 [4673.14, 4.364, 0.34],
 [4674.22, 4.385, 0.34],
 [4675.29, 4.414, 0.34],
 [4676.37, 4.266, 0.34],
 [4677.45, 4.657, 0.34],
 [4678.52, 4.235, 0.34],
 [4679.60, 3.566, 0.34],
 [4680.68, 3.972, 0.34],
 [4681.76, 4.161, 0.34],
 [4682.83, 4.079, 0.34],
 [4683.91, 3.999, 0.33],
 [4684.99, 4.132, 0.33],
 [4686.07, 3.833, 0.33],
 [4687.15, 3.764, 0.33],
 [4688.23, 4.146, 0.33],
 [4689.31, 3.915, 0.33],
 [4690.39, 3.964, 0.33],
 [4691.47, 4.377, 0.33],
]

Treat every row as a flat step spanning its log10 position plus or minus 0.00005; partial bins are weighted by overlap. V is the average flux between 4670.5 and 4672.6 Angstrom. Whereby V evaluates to 4.45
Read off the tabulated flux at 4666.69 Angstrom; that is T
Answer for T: 4.831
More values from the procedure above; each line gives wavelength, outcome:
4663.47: 4.429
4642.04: 5.322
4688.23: 4.146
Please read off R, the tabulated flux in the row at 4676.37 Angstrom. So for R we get 4.266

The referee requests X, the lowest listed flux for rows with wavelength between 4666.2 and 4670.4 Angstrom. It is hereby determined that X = 4.39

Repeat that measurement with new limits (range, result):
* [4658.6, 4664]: 4.32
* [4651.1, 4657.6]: 4.575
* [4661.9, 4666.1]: 4.19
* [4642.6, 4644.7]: 5.181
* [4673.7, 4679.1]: 4.235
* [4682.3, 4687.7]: 3.764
